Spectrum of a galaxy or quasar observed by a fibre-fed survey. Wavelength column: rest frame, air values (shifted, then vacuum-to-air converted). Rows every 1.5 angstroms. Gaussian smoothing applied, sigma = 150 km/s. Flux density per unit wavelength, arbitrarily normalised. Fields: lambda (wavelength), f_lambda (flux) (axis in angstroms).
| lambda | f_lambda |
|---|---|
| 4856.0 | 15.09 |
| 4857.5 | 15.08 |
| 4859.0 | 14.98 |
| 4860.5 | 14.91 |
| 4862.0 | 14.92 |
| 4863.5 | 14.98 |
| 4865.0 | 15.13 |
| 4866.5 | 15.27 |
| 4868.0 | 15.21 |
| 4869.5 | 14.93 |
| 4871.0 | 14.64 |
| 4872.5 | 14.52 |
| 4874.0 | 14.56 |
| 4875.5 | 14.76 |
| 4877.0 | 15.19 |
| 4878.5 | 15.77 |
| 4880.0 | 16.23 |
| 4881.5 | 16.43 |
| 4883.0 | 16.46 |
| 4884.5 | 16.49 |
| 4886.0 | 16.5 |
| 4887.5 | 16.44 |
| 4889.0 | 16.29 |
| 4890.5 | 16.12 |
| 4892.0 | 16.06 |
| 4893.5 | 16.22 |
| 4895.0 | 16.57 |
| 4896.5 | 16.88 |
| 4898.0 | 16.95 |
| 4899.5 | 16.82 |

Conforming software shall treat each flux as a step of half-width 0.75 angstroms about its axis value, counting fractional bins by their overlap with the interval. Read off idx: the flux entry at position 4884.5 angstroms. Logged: 16.49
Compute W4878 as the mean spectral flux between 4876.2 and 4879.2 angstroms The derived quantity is 15.5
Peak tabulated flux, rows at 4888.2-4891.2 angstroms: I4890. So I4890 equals 16.29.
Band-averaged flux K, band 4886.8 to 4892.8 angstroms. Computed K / 16.2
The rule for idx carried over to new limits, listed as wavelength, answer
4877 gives 15.19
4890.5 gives 16.12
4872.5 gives 14.52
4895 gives 16.57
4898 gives 16.95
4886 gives 16.5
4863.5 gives 14.98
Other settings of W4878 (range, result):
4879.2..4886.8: 16.4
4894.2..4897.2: 16.7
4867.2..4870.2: 15.1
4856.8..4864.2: 15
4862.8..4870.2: 15.1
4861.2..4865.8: 15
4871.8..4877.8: 14.8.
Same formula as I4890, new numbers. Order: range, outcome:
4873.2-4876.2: 14.76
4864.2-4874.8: 15.27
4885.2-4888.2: 16.5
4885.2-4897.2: 16.88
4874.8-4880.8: 16.23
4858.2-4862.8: 14.98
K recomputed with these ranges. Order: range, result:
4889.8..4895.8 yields 16.2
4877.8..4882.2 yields 16.1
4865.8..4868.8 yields 15.2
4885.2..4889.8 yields 16.4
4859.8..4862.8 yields 14.9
